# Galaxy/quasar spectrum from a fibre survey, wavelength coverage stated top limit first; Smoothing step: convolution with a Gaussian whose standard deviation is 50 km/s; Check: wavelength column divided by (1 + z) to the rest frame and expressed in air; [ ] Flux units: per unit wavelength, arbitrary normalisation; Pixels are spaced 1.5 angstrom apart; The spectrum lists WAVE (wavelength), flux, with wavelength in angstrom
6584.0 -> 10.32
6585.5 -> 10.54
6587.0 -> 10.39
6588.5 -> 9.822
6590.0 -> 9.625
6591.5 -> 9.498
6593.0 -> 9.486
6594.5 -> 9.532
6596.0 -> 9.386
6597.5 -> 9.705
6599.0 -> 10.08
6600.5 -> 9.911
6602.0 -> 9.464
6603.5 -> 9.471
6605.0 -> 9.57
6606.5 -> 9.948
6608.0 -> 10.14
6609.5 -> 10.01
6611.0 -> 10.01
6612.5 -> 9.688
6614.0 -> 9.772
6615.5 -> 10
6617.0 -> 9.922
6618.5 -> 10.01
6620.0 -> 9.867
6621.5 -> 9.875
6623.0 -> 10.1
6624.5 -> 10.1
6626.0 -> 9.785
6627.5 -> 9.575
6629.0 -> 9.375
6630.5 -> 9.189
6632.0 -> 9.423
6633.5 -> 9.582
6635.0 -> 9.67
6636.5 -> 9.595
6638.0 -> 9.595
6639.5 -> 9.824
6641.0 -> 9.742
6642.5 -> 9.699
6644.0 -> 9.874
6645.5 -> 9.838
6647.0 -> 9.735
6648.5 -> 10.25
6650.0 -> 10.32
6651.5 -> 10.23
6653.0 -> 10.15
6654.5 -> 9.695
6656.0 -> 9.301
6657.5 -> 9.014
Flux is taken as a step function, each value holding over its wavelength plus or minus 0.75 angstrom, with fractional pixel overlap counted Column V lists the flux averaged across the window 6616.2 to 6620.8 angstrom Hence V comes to 9.93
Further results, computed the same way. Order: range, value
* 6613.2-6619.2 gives 9.92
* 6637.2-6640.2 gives 9.71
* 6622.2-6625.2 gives 10.1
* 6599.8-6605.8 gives 9.6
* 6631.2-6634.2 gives 9.5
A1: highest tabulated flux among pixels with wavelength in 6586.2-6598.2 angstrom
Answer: 10.39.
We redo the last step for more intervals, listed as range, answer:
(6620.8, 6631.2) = 10.1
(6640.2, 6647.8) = 9.874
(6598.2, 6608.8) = 10.14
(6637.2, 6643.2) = 9.824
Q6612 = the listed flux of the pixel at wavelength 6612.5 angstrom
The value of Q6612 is 9.688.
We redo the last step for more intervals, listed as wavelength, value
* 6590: 9.625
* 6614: 9.772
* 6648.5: 10.25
